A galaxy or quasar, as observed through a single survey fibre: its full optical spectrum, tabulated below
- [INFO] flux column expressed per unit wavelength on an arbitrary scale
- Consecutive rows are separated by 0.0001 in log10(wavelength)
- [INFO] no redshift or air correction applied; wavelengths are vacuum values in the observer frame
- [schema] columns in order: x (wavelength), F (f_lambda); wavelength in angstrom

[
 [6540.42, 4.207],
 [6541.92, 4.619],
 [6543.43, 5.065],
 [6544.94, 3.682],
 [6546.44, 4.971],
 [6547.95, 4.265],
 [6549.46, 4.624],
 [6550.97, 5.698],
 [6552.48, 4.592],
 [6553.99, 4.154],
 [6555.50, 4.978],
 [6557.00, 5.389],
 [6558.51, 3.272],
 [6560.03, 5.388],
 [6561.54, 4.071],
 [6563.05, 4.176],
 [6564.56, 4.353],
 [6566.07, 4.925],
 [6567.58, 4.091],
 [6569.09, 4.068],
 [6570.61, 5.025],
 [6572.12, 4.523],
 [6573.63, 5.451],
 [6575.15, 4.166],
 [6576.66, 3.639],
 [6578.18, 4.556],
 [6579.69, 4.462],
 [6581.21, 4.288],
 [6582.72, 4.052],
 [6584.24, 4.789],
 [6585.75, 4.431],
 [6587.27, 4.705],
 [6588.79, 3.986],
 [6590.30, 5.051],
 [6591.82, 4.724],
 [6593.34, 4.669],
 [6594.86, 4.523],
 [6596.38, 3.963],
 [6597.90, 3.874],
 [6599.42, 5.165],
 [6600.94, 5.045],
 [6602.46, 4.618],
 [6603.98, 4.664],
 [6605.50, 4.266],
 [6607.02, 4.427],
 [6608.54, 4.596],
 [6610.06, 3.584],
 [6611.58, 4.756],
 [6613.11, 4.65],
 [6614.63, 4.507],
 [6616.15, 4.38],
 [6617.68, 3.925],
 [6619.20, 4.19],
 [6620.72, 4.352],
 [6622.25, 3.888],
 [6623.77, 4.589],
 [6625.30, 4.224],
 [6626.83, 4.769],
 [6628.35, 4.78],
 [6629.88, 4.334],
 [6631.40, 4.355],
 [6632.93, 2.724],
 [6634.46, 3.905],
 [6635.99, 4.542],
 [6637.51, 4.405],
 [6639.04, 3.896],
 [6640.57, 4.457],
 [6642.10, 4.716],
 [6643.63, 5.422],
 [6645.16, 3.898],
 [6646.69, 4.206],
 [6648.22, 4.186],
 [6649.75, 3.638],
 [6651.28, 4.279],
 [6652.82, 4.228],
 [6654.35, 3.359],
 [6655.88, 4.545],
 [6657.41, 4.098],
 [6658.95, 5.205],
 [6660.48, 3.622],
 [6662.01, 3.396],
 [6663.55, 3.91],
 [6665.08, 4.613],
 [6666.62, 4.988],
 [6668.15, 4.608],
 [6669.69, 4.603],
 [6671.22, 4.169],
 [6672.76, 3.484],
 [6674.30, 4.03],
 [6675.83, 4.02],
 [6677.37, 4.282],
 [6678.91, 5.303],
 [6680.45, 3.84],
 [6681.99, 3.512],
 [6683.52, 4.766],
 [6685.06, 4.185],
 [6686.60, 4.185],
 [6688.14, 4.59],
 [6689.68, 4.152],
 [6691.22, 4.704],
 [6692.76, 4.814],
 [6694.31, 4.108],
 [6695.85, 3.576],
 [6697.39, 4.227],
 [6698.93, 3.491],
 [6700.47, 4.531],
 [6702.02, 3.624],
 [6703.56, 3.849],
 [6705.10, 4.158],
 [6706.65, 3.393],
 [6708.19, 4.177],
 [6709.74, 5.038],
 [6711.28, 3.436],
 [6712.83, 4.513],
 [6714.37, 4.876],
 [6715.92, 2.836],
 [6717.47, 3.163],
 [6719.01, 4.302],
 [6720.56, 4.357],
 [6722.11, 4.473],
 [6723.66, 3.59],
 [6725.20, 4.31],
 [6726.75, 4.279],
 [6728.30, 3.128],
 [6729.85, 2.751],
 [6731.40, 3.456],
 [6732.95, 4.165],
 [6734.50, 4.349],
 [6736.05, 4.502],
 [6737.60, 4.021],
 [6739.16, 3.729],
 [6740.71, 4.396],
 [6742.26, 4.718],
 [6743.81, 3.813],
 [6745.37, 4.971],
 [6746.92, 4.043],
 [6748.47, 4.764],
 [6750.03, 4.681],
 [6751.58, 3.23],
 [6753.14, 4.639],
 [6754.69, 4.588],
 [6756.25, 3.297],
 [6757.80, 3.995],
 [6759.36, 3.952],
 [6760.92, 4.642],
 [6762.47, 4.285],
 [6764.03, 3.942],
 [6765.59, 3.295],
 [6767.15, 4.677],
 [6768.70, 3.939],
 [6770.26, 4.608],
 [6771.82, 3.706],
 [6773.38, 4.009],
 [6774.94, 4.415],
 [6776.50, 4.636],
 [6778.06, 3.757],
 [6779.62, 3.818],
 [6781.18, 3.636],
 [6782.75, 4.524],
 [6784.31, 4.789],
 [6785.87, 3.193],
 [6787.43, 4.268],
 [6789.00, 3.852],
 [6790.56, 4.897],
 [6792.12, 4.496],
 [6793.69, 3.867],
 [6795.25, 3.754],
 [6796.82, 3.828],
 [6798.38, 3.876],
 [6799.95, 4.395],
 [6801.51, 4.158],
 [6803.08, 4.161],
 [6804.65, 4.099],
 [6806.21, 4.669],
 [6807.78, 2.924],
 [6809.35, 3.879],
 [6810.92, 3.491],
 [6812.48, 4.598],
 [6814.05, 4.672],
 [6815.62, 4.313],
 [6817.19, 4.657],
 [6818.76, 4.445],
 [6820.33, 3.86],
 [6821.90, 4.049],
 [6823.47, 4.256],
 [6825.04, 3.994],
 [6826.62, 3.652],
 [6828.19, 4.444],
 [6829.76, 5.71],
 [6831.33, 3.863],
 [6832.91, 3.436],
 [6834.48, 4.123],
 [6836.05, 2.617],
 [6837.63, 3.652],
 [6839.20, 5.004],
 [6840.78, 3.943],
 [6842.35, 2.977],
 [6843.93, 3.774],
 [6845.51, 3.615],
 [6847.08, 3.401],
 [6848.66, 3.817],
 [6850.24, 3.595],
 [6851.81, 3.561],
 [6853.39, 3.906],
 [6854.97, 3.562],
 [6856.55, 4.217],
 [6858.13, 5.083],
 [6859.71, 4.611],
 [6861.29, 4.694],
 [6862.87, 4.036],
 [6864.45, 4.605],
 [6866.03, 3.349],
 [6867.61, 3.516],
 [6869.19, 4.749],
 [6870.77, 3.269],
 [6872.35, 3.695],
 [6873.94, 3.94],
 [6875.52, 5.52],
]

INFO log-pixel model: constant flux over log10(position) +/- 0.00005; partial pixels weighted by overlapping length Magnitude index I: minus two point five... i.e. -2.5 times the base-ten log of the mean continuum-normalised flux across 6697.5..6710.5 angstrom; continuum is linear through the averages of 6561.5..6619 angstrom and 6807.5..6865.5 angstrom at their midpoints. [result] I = 0.06 mag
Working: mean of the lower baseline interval 4.45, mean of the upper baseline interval 4.03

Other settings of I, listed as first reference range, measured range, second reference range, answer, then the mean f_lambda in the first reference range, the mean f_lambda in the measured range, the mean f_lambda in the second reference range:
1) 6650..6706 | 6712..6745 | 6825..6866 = 0.034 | 4.19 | 4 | 3.98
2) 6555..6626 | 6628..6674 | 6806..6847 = 0.032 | 4.45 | 4.21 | 4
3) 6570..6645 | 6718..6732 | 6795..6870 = 0.102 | 4.42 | 3.84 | 4.03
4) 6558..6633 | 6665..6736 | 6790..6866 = 0.039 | 4.42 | 4.11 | 4.06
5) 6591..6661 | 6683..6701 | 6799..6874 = -0.008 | 4.33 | 4.27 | 4.02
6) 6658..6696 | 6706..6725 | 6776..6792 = 0.053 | 4.28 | 4.03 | 4.14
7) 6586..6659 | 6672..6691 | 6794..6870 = 0.013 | 4.35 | 4.21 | 4.03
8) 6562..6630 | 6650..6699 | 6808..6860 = 0.021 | 4.45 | 4.22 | 4.01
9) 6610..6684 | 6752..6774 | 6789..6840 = 0.016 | 4.25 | 4.1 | 4.12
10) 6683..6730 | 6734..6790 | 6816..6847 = -0.034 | 4.06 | 4.16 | 3.99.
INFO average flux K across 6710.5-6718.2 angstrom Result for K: 3.77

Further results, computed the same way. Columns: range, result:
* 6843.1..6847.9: 3.59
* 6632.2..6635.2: 3.31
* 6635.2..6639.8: 4.28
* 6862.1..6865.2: 4.32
